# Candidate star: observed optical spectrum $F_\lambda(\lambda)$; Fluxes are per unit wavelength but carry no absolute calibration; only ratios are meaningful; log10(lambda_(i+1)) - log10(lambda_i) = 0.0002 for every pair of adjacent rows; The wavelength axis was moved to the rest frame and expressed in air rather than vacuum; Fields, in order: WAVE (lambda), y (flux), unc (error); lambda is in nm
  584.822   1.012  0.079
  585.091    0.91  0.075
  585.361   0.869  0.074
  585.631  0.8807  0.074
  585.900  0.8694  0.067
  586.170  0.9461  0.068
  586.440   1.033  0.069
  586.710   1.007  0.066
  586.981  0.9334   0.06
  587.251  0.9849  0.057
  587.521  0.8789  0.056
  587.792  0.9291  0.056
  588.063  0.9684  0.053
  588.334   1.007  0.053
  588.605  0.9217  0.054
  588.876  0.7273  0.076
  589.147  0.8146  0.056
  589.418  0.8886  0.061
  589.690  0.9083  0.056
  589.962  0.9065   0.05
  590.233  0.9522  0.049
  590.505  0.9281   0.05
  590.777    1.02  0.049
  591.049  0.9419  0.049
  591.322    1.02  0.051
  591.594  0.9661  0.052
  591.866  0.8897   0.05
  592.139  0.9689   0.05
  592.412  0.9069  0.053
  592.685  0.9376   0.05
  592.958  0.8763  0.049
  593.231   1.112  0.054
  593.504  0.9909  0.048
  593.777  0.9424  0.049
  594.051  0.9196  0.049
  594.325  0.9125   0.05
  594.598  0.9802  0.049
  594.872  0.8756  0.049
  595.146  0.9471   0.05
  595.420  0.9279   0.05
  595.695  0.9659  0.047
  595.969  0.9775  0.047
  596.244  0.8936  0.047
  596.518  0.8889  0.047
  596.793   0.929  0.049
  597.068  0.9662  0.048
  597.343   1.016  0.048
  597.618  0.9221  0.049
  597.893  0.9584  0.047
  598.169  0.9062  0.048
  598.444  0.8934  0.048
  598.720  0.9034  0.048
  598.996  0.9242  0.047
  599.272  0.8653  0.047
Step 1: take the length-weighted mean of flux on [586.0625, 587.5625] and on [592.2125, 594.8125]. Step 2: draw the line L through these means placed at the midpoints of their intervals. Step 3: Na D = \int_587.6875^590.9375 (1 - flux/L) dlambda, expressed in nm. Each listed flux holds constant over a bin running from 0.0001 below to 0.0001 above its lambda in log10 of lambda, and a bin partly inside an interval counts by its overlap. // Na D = 0.16 nm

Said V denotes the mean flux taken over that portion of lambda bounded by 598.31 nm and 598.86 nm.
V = 0.898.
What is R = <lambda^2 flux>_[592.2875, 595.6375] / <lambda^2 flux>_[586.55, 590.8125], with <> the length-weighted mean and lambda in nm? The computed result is 1.0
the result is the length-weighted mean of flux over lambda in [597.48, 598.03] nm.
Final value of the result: 0.941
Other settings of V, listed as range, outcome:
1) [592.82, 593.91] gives 0.981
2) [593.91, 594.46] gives 0.915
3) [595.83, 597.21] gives 0.932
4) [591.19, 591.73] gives 0.994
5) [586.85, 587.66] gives 0.933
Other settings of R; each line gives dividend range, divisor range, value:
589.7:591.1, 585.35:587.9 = 1.02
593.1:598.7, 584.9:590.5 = 1.06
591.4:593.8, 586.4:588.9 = 1.03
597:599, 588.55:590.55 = 1.10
